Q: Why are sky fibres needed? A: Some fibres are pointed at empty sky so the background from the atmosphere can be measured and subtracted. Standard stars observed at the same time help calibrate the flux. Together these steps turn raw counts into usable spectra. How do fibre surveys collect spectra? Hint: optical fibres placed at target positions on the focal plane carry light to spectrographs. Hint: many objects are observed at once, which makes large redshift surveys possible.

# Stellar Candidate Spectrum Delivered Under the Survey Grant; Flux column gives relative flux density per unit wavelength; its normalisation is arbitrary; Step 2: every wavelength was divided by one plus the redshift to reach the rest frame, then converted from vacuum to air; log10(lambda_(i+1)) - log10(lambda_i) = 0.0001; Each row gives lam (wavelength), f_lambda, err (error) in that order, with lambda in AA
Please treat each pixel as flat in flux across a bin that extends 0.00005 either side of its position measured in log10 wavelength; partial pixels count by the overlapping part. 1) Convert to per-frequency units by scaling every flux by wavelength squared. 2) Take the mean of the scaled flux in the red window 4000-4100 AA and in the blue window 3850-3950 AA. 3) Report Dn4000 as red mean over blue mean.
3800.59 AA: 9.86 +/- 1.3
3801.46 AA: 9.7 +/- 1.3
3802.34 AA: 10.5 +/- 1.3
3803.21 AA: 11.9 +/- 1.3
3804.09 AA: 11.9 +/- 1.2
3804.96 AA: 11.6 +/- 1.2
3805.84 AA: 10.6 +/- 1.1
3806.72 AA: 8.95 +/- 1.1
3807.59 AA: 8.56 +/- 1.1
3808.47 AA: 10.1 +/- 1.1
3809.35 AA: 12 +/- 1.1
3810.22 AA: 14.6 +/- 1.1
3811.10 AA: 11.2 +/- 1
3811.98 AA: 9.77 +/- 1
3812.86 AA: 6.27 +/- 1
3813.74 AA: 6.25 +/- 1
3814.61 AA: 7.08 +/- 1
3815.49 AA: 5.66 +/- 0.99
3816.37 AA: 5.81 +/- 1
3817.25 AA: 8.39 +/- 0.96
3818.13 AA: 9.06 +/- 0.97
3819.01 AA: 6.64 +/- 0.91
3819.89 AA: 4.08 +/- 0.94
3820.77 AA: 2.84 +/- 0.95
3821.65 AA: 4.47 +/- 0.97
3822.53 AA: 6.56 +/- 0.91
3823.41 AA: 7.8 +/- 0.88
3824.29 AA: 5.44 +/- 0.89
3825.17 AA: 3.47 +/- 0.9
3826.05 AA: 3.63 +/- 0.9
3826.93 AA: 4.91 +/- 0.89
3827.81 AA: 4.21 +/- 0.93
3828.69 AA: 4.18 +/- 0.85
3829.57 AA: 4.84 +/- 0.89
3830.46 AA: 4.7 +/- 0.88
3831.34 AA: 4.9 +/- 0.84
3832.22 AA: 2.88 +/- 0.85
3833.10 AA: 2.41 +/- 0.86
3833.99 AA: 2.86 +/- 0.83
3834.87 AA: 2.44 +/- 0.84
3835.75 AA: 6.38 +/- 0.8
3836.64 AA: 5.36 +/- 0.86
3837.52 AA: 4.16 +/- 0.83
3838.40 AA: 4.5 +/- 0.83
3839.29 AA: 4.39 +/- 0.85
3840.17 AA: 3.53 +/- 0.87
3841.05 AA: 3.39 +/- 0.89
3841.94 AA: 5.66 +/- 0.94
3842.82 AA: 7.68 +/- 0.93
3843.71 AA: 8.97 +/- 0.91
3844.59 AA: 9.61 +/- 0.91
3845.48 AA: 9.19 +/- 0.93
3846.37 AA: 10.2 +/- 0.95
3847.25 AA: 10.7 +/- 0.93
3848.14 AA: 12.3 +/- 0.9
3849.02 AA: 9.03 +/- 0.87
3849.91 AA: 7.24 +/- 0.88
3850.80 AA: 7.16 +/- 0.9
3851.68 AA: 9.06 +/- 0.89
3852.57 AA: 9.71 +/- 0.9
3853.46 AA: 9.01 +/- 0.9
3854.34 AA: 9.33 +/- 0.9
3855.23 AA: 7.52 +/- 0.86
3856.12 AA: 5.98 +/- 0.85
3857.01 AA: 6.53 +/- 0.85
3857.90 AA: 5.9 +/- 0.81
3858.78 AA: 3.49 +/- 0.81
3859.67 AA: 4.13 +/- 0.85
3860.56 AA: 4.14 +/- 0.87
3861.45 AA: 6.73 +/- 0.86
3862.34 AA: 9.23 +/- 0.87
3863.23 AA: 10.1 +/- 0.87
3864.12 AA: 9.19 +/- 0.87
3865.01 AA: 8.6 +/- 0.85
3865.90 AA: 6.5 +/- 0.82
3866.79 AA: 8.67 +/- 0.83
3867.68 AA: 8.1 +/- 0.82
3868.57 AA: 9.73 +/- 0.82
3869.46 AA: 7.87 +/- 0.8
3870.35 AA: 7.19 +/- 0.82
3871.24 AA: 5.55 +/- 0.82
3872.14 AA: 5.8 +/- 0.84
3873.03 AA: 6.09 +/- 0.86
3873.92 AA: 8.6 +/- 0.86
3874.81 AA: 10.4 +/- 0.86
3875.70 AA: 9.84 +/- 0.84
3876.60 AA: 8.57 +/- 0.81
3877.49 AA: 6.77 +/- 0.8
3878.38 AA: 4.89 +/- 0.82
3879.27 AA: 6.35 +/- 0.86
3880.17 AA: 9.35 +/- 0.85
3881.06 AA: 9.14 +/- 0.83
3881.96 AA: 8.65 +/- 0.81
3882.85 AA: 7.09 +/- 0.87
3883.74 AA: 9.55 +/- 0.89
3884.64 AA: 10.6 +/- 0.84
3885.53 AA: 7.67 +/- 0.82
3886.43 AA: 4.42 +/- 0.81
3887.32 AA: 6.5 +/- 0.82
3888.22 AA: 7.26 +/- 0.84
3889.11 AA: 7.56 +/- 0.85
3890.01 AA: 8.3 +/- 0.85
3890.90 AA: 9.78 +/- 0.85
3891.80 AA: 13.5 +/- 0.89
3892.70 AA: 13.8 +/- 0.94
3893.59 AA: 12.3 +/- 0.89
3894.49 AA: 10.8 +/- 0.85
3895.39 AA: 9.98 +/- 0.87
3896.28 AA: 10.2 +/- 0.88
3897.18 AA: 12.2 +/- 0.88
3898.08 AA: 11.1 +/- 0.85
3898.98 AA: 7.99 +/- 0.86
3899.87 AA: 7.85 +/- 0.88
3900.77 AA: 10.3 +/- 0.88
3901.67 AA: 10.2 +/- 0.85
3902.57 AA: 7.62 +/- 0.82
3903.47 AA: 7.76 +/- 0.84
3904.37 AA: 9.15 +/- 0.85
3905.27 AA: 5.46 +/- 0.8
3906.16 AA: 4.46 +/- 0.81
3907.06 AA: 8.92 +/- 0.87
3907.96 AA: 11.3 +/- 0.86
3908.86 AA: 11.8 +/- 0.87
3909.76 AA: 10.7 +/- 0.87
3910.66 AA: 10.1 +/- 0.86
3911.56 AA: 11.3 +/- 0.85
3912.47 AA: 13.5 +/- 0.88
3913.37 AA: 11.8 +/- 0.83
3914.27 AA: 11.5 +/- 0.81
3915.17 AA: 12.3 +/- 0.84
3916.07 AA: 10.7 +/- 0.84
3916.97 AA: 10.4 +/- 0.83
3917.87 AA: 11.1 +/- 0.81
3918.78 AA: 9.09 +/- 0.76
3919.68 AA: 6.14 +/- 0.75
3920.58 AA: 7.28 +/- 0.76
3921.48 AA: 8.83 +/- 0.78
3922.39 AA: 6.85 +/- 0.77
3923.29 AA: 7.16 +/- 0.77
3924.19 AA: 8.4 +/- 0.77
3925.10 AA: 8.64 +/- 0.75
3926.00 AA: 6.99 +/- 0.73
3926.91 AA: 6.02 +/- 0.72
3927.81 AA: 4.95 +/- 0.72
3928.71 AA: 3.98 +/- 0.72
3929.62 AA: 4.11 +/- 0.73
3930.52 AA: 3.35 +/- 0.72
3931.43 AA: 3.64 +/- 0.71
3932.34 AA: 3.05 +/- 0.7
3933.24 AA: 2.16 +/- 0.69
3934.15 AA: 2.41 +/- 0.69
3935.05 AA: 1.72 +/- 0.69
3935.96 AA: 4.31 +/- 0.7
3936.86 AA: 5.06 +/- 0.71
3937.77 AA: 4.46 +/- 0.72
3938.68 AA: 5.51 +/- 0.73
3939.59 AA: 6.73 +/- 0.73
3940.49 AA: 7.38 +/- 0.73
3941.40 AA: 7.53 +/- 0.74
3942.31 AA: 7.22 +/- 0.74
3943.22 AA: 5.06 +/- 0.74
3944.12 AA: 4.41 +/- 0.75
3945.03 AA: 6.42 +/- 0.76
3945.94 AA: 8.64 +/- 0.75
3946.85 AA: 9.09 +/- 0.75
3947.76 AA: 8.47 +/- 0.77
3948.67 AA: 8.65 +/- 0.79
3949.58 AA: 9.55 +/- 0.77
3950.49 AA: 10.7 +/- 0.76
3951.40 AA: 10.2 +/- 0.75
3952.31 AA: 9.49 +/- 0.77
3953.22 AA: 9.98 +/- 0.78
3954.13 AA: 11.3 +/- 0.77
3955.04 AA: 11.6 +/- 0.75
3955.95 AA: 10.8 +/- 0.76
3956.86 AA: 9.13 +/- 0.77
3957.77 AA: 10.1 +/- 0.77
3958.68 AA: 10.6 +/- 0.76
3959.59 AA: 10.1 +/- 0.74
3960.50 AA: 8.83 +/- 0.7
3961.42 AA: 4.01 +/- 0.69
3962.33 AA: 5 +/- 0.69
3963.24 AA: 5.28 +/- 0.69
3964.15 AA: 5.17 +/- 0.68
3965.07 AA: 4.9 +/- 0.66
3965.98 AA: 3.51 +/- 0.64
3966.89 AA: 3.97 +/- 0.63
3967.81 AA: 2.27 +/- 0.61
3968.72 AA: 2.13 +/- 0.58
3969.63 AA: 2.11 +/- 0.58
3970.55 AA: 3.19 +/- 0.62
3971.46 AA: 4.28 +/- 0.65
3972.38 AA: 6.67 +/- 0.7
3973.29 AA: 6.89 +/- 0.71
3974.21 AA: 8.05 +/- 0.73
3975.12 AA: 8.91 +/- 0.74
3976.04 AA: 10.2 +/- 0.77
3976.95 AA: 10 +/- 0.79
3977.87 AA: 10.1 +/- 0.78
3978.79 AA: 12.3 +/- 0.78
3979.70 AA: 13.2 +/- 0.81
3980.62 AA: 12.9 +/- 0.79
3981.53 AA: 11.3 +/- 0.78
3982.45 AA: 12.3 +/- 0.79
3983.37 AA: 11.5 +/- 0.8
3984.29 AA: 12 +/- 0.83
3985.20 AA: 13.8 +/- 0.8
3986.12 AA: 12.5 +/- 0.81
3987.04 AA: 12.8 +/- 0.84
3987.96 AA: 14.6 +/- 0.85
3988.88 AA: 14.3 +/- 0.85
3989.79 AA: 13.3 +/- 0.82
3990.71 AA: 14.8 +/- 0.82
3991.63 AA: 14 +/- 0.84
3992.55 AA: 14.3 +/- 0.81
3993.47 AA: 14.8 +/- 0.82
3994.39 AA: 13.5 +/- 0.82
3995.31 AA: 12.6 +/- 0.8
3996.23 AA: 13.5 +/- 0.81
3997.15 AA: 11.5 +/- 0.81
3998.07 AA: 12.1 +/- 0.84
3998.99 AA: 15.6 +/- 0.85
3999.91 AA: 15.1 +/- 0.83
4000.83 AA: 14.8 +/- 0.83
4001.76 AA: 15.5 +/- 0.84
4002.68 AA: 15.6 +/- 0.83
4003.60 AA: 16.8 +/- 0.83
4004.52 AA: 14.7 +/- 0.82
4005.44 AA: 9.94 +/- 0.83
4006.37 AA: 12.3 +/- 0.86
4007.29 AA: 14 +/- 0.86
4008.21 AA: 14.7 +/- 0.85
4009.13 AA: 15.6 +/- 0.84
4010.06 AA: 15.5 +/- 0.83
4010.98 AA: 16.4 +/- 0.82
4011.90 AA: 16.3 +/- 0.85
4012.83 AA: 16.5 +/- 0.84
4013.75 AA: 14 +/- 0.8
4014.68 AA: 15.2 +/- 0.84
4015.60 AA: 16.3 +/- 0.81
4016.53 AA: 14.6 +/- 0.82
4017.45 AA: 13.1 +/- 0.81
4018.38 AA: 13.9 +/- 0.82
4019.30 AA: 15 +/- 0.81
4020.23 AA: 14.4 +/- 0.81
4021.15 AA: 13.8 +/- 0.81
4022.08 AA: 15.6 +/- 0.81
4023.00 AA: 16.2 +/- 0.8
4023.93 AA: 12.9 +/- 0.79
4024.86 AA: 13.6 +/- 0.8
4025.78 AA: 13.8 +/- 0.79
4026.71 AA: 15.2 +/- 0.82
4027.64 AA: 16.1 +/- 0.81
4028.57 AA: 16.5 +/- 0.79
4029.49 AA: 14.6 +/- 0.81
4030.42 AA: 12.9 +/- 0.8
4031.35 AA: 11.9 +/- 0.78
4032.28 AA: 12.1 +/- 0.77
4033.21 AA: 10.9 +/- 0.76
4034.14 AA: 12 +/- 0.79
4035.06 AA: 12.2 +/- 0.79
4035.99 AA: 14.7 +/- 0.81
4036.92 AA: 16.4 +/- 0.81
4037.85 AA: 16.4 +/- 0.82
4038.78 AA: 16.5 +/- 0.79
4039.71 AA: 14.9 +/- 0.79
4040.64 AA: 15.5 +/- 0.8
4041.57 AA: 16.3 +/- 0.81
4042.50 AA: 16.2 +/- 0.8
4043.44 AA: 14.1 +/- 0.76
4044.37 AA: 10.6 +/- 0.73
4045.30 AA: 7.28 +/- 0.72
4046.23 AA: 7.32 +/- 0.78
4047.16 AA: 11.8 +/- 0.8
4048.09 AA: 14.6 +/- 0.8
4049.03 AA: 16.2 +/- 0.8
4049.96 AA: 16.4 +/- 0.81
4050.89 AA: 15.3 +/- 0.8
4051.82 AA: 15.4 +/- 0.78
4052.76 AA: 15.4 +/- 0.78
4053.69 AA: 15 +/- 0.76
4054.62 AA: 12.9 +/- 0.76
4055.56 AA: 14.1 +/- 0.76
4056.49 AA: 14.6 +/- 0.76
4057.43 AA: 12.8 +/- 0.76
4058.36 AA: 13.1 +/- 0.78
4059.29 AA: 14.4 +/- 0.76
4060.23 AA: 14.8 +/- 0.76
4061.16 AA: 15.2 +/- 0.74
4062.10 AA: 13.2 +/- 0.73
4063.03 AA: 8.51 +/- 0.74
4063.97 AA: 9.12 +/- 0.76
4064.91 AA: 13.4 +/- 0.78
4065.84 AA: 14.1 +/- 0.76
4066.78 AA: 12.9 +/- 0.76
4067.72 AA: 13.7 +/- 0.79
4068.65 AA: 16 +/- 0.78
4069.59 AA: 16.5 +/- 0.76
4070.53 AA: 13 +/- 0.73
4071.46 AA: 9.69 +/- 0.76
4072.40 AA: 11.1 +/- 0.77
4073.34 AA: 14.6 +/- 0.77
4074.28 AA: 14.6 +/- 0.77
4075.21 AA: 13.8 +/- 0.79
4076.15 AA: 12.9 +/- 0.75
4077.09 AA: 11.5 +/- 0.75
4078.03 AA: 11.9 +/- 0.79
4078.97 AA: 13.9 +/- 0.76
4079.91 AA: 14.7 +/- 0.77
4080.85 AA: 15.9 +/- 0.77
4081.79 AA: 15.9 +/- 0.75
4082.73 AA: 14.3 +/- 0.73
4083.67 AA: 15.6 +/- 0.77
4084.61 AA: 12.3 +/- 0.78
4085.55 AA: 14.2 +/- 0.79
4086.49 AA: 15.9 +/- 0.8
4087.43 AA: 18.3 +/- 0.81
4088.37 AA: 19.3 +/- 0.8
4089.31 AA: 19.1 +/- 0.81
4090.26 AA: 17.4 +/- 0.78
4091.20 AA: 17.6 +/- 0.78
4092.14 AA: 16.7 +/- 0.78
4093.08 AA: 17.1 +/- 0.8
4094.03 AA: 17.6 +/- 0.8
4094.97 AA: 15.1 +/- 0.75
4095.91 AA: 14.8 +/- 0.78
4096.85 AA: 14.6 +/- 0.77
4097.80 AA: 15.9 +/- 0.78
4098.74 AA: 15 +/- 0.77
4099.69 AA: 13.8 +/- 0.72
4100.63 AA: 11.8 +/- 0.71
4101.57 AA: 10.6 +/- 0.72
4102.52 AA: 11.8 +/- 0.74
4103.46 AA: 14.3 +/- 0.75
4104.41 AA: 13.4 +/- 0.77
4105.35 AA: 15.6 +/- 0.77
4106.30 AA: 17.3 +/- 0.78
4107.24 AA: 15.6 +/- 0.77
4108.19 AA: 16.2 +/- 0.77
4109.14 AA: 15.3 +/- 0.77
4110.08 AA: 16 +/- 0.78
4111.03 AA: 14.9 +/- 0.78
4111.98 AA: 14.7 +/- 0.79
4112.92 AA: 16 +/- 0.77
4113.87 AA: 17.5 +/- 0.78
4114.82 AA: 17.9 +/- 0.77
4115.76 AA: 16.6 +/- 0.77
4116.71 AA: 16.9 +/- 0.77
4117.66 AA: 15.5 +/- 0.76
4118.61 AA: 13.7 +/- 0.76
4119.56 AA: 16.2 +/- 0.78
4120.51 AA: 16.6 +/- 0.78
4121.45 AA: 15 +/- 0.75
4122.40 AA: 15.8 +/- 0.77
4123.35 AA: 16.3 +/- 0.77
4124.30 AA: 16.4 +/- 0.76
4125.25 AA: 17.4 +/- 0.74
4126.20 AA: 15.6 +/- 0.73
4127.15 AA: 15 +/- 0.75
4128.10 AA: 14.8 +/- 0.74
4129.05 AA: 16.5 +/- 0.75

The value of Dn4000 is 1.97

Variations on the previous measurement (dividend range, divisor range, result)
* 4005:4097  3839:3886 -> 2.03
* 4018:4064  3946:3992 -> 1.56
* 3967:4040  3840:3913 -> 1.62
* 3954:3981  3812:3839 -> 1.58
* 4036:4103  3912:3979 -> 2.10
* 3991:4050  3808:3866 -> 2.31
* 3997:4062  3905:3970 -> 2.03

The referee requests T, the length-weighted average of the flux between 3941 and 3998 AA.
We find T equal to 9.39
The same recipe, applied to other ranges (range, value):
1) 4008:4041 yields 14.6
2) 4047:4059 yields 14.5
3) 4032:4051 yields 13.7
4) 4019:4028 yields 14.6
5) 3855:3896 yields 8.03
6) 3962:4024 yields 11.9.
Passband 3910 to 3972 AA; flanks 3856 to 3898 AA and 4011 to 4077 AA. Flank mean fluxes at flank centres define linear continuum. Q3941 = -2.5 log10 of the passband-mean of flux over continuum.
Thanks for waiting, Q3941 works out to 0.40 mag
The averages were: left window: 8.21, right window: 13.9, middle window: 7.13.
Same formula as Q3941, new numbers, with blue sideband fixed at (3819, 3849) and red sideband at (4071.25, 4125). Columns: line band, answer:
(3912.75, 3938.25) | 0.30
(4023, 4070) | -0.04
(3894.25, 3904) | -0.20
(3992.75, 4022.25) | -0.21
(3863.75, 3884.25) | -0.13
